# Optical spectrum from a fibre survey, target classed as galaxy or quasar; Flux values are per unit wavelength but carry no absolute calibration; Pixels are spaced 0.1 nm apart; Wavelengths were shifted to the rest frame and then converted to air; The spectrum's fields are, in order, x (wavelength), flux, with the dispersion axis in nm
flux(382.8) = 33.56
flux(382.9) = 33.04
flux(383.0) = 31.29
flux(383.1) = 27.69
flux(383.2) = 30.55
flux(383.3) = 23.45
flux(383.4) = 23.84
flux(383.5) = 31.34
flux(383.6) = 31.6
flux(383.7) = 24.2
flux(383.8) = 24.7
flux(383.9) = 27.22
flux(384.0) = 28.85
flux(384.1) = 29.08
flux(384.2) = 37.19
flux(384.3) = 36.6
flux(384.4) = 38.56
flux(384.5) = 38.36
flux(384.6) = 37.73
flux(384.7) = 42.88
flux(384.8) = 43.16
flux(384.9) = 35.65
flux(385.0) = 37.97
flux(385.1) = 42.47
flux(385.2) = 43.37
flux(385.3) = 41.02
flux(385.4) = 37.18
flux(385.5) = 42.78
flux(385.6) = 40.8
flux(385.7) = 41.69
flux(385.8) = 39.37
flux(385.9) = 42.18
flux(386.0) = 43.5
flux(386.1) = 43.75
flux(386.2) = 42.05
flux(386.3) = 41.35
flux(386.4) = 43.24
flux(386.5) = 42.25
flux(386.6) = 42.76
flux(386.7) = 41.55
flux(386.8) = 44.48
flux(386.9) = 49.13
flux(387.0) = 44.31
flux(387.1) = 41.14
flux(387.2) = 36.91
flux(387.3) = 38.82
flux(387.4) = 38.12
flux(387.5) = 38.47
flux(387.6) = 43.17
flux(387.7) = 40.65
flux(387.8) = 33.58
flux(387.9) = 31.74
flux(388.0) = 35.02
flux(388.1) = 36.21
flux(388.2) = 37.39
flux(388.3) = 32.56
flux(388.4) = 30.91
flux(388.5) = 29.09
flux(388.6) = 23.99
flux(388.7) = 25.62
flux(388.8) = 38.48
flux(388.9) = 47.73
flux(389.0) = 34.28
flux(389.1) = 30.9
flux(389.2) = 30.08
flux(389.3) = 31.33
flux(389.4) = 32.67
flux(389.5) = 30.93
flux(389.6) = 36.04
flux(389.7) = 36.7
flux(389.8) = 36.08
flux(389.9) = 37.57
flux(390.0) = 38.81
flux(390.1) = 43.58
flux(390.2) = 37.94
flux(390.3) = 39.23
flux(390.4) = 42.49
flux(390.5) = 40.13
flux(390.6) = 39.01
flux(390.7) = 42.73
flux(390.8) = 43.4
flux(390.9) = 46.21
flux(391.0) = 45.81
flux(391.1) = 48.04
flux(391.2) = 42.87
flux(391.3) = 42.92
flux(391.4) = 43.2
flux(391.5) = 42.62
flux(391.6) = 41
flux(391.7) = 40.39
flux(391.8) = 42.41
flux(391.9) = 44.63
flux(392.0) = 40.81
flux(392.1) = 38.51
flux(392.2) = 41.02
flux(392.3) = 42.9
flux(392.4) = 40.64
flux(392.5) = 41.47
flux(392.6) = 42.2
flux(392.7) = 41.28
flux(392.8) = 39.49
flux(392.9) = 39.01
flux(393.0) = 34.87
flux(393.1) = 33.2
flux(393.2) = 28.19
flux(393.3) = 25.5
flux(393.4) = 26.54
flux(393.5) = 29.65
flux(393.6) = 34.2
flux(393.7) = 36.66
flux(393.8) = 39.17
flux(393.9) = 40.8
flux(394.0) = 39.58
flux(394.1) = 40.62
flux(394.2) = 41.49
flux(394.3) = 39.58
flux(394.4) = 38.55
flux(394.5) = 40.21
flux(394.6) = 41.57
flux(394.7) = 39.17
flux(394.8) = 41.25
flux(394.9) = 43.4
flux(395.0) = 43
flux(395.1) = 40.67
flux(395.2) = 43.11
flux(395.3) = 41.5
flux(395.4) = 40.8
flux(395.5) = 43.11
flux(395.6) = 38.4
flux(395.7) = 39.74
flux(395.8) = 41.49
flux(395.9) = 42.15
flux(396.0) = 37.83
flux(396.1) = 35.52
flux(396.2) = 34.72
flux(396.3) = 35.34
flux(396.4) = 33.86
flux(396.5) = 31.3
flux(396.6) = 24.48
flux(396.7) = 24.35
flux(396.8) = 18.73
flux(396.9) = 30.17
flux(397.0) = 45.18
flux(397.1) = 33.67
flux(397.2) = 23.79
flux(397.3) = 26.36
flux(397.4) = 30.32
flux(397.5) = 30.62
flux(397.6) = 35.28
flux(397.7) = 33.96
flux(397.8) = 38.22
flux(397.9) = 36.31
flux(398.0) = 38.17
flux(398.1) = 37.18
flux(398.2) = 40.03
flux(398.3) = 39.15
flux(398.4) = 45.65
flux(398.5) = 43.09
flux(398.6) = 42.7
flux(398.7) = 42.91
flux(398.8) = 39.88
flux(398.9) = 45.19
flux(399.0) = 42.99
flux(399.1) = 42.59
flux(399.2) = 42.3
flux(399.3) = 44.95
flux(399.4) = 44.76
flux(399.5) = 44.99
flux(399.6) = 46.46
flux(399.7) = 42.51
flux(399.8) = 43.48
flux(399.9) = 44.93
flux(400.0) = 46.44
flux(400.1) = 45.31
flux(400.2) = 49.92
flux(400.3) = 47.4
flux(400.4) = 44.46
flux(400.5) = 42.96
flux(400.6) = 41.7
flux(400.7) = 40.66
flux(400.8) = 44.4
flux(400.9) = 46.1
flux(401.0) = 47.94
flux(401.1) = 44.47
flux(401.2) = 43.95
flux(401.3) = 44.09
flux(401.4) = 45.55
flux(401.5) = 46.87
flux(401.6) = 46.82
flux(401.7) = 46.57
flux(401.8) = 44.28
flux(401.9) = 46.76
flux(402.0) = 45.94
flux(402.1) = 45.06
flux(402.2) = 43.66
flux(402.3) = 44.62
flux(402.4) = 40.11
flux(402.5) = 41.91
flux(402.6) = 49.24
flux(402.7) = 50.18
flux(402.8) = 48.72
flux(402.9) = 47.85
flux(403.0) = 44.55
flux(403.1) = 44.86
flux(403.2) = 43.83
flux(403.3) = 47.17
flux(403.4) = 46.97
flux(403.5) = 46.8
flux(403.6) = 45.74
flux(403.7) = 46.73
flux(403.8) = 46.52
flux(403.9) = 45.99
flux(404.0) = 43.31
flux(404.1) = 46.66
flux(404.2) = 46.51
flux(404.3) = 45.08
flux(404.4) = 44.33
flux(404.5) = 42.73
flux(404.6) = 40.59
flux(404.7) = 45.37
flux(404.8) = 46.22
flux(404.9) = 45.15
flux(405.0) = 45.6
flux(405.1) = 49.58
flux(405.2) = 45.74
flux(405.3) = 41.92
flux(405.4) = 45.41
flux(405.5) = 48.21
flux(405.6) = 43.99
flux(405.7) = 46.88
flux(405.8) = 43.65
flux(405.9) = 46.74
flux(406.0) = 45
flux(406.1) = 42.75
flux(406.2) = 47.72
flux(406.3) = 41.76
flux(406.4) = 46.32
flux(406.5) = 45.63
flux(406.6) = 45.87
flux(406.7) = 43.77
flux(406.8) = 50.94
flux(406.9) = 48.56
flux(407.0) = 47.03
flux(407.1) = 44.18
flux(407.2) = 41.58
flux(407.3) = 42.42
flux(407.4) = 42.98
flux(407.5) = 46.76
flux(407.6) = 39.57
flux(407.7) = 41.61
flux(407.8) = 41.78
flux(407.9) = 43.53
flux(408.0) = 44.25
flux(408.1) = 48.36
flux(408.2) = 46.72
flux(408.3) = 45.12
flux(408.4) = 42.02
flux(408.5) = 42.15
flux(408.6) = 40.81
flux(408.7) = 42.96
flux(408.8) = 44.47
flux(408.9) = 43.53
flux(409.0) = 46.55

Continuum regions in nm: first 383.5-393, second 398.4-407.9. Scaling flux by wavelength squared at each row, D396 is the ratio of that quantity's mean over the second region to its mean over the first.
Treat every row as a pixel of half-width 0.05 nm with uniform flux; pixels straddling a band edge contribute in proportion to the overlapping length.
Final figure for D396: 1.26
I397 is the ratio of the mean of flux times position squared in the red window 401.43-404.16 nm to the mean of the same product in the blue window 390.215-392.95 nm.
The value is 1.16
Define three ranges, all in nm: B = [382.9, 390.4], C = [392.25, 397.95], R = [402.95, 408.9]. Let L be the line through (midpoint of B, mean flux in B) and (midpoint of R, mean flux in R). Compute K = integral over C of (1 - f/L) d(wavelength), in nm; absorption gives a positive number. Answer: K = 0.54 nm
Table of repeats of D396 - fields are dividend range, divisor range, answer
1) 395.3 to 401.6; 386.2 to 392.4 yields 1.07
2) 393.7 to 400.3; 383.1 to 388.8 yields 1.12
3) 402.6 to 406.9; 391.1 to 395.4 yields 1.23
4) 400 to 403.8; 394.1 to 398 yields 1.29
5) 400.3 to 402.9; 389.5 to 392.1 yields 1.16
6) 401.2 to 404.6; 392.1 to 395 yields 1.25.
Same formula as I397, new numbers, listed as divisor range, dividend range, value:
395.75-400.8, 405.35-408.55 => 1.20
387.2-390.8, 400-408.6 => 1.35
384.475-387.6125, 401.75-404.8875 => 1.20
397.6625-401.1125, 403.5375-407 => 1.09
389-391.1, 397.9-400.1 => 1.17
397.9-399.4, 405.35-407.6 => 1.12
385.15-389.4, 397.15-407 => 1.23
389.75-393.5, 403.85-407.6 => 1.22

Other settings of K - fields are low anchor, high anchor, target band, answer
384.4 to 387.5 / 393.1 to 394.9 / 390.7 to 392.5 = -0.22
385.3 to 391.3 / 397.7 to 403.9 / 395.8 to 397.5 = 0.42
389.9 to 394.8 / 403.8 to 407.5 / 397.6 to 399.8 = 0.04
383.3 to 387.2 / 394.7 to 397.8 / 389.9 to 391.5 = -0.23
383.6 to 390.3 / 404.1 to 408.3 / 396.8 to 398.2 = 0.27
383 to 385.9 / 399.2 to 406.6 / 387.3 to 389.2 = 0.12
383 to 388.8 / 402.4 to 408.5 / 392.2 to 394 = 0.15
